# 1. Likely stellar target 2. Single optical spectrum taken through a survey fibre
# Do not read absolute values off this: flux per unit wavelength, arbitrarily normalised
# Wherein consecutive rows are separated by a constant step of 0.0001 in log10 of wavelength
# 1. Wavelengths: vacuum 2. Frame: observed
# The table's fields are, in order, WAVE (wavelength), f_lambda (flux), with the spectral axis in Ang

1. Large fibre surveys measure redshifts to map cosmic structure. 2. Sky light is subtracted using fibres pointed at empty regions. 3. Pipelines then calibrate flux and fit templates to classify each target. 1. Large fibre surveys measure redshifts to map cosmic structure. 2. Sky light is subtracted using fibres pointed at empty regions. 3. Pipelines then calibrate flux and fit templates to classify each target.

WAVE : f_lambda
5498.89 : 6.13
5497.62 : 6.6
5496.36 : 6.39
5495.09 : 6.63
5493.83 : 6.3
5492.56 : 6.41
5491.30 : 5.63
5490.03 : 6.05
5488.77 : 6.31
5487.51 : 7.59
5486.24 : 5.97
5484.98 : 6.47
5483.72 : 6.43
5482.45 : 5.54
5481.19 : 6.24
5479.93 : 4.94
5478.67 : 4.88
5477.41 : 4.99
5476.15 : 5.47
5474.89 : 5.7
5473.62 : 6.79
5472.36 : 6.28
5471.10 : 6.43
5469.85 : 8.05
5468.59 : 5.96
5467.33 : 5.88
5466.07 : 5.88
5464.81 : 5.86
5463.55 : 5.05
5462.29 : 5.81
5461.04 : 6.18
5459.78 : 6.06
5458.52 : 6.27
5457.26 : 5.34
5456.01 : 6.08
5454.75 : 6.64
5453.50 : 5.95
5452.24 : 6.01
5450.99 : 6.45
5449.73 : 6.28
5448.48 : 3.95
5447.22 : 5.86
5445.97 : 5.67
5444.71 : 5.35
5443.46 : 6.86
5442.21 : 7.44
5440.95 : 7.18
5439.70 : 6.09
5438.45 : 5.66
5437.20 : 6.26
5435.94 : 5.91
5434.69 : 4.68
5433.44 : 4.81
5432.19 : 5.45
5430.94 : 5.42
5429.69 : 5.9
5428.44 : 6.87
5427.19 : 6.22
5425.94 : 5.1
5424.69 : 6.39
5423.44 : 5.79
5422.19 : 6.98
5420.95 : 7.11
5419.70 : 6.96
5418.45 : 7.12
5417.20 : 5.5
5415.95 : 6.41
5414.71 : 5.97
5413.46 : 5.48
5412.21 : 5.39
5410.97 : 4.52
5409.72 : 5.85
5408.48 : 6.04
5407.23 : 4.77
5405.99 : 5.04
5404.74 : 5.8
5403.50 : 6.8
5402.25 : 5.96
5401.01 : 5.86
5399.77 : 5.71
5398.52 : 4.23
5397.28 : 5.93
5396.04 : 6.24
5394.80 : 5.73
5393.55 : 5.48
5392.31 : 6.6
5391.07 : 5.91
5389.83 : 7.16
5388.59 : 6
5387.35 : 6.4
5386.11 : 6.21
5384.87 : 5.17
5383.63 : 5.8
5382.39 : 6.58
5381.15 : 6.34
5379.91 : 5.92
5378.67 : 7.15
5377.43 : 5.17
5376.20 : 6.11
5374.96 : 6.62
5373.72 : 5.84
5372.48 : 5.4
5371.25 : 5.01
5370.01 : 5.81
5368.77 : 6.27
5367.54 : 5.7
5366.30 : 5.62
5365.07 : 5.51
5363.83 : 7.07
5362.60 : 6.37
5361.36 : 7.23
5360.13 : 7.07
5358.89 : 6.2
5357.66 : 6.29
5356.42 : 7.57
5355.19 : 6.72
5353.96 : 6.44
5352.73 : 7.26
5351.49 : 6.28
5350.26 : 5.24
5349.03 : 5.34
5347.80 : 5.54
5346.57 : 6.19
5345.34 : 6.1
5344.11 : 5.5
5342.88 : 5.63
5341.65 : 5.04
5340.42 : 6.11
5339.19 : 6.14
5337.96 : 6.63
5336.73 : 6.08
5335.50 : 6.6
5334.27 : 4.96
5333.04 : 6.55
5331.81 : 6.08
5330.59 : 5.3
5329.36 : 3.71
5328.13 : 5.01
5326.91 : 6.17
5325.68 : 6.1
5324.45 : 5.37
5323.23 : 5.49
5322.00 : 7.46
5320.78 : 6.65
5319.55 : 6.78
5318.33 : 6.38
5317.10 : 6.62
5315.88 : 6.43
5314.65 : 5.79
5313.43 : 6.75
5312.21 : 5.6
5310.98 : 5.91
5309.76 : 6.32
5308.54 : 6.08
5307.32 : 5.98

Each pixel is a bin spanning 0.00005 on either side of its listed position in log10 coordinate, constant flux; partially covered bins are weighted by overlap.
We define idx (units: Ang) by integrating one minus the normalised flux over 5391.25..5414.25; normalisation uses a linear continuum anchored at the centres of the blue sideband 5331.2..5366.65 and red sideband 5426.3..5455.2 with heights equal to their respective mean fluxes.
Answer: 1.53 Ang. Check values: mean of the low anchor 6.19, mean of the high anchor 5.94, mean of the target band 5.64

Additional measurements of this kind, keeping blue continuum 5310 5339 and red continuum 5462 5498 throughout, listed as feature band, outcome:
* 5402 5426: 0.4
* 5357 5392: -0.6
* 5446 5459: 0.4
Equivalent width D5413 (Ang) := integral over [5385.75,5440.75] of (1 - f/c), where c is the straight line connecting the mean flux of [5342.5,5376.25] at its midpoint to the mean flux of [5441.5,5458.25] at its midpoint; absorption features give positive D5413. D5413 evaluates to 1.3 Ang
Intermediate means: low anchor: 6.14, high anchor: 6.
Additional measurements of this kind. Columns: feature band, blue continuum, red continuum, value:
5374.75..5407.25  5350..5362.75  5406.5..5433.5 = 1.54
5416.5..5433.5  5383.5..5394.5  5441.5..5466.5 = -0.42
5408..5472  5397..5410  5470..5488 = -2.12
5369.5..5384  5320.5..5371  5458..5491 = 0.15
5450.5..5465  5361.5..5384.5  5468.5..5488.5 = 0.30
